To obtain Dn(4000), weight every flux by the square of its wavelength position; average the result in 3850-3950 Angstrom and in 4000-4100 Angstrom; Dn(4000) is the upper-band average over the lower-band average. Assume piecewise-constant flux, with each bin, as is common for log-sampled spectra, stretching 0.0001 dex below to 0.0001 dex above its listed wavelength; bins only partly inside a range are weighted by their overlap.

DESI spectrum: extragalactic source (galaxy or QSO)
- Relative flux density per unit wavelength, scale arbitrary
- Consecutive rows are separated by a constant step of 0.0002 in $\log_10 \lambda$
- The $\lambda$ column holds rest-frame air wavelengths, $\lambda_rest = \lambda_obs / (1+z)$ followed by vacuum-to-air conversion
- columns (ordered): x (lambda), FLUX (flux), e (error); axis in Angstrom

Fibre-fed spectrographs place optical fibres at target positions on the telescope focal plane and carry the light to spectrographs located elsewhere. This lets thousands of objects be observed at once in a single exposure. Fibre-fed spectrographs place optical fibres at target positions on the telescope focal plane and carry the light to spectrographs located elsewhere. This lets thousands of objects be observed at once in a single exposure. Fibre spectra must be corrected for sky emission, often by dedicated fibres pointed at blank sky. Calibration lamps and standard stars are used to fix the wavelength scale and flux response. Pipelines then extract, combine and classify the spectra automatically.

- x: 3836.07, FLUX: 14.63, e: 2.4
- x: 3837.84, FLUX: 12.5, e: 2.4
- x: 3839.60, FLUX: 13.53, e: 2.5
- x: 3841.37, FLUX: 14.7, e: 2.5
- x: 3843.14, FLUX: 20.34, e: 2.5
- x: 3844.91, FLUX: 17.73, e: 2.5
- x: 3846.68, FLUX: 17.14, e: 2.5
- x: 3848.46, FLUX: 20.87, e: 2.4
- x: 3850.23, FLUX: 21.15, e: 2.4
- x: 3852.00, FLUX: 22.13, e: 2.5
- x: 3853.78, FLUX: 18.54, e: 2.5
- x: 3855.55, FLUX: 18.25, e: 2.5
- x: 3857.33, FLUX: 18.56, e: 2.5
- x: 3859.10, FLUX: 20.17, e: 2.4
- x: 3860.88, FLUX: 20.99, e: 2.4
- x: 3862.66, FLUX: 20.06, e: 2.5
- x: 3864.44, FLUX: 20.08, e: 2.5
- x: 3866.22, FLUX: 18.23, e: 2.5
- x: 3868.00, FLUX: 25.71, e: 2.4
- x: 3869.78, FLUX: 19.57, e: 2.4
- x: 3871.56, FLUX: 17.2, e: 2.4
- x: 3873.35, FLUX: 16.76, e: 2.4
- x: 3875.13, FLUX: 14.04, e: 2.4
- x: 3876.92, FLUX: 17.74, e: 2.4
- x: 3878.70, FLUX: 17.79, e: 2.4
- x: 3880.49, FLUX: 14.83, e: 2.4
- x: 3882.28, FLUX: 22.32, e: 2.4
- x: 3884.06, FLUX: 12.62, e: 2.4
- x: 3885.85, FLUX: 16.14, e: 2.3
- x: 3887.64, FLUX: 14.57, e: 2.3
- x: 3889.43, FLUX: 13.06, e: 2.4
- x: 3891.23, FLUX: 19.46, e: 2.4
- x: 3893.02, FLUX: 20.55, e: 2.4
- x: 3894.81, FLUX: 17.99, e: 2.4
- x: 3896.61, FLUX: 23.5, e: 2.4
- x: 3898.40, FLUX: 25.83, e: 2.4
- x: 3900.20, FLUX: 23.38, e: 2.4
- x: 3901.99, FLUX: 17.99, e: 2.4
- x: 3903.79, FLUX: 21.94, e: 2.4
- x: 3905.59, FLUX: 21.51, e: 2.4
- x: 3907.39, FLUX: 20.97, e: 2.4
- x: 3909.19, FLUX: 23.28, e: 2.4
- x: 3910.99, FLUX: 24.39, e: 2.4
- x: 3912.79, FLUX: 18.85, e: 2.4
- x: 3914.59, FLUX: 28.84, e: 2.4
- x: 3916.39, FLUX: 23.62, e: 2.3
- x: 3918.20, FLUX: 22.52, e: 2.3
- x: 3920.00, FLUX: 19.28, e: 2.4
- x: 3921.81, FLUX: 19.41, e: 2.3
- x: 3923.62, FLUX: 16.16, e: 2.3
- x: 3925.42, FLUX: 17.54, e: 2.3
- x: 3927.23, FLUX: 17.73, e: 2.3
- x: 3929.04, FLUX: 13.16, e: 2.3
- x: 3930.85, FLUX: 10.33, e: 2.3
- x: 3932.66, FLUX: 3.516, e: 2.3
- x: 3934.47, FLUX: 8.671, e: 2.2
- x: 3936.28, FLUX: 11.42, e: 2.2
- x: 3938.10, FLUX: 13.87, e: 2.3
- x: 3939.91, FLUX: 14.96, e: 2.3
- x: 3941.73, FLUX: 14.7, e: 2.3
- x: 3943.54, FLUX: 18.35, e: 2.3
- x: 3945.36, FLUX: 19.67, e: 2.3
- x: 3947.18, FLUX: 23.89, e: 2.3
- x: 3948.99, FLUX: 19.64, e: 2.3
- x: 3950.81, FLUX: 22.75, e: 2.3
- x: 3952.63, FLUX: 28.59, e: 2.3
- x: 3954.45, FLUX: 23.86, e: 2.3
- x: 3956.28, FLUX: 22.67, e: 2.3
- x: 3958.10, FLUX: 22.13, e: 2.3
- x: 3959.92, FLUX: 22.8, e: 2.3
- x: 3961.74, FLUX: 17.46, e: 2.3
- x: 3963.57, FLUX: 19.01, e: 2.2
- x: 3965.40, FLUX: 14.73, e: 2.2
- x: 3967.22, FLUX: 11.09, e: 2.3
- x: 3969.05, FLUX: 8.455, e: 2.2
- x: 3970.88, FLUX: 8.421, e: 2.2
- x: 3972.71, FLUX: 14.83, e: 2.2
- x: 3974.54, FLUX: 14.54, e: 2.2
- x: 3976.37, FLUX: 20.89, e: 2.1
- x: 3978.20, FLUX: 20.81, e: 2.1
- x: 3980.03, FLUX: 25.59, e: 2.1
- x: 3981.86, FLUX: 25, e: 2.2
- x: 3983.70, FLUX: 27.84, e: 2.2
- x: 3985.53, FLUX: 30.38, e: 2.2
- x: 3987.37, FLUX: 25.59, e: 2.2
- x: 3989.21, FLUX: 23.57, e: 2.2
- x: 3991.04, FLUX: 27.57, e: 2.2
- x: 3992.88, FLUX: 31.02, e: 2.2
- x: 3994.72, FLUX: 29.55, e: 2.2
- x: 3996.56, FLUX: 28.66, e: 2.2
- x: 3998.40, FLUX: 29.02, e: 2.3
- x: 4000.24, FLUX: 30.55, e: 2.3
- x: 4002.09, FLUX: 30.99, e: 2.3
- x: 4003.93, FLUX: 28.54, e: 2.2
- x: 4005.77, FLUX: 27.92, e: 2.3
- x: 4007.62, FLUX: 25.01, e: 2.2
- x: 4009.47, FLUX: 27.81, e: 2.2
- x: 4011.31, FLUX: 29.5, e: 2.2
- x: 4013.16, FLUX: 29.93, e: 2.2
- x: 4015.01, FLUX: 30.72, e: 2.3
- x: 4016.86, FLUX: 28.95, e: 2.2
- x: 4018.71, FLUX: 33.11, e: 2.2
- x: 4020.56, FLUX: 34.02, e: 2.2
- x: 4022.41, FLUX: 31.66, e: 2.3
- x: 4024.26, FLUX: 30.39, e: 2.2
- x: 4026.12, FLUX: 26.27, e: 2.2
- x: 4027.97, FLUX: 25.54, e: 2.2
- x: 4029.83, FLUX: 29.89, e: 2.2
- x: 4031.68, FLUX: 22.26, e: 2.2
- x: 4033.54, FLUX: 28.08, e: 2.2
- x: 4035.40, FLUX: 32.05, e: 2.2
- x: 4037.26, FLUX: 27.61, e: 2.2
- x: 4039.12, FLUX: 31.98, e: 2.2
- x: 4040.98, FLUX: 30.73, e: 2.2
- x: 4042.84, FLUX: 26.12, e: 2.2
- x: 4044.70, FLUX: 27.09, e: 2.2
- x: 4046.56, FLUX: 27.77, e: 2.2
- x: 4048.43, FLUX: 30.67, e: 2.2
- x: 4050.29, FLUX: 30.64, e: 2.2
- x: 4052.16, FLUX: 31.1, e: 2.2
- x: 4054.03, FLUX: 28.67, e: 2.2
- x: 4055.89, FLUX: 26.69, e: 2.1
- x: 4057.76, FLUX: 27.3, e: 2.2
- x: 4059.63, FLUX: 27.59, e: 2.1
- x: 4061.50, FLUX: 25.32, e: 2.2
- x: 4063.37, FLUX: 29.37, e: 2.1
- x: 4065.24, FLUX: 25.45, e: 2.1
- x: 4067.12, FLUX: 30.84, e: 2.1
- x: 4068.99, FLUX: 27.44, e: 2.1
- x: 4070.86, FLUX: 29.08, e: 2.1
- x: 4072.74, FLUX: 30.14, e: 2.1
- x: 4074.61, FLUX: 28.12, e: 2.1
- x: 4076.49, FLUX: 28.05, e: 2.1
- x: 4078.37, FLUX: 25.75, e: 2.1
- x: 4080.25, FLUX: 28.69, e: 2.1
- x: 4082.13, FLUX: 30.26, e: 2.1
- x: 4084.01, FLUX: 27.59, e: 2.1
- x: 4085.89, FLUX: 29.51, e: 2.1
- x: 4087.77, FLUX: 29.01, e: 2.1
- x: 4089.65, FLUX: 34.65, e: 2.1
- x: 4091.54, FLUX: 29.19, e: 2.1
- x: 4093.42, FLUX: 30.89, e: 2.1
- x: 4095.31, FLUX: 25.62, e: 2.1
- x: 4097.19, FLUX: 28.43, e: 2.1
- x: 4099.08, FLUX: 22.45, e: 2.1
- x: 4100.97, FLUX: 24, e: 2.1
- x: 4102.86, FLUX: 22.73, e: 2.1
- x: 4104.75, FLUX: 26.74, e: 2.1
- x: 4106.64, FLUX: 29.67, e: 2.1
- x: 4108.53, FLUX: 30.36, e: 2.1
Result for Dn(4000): 1.68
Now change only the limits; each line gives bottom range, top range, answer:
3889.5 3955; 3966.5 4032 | 1.41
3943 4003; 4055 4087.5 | 1.31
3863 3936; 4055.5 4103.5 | 1.65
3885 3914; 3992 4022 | 1.55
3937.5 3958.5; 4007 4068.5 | 1.47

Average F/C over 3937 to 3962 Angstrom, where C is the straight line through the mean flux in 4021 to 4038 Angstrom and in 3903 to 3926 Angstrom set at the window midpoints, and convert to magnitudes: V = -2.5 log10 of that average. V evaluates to 0.16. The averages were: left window 21.5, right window 28.4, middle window 20.4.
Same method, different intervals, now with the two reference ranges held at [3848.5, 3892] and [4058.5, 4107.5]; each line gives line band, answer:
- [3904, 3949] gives 0.16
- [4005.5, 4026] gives -0.19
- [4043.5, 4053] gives -0.12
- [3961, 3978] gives 0.48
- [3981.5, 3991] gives -0.13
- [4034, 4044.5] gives -0.14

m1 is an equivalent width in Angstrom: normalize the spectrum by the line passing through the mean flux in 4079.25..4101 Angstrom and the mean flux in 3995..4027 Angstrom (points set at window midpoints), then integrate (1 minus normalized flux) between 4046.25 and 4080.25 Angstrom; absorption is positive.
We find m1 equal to 0.6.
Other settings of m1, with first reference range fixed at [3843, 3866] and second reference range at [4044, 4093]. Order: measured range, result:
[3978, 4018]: -3.7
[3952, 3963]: 0.6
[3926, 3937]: 5.7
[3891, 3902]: -0.1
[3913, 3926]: 0.8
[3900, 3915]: -0.1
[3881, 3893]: 2.5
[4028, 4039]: -0.3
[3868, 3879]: 1.4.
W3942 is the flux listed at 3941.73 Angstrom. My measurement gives 14.7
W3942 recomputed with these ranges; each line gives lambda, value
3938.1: 13.87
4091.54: 29.19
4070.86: 29.08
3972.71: 14.83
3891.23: 19.46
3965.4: 14.73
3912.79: 18.85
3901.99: 17.99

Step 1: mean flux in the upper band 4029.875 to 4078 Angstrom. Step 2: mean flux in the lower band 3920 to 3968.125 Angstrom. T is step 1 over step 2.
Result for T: 1.6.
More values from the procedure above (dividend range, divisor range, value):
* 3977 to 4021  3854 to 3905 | 1.50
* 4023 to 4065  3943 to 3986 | 1.41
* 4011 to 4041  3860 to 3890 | 1.66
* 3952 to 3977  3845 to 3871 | 0.88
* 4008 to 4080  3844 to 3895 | 1.56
